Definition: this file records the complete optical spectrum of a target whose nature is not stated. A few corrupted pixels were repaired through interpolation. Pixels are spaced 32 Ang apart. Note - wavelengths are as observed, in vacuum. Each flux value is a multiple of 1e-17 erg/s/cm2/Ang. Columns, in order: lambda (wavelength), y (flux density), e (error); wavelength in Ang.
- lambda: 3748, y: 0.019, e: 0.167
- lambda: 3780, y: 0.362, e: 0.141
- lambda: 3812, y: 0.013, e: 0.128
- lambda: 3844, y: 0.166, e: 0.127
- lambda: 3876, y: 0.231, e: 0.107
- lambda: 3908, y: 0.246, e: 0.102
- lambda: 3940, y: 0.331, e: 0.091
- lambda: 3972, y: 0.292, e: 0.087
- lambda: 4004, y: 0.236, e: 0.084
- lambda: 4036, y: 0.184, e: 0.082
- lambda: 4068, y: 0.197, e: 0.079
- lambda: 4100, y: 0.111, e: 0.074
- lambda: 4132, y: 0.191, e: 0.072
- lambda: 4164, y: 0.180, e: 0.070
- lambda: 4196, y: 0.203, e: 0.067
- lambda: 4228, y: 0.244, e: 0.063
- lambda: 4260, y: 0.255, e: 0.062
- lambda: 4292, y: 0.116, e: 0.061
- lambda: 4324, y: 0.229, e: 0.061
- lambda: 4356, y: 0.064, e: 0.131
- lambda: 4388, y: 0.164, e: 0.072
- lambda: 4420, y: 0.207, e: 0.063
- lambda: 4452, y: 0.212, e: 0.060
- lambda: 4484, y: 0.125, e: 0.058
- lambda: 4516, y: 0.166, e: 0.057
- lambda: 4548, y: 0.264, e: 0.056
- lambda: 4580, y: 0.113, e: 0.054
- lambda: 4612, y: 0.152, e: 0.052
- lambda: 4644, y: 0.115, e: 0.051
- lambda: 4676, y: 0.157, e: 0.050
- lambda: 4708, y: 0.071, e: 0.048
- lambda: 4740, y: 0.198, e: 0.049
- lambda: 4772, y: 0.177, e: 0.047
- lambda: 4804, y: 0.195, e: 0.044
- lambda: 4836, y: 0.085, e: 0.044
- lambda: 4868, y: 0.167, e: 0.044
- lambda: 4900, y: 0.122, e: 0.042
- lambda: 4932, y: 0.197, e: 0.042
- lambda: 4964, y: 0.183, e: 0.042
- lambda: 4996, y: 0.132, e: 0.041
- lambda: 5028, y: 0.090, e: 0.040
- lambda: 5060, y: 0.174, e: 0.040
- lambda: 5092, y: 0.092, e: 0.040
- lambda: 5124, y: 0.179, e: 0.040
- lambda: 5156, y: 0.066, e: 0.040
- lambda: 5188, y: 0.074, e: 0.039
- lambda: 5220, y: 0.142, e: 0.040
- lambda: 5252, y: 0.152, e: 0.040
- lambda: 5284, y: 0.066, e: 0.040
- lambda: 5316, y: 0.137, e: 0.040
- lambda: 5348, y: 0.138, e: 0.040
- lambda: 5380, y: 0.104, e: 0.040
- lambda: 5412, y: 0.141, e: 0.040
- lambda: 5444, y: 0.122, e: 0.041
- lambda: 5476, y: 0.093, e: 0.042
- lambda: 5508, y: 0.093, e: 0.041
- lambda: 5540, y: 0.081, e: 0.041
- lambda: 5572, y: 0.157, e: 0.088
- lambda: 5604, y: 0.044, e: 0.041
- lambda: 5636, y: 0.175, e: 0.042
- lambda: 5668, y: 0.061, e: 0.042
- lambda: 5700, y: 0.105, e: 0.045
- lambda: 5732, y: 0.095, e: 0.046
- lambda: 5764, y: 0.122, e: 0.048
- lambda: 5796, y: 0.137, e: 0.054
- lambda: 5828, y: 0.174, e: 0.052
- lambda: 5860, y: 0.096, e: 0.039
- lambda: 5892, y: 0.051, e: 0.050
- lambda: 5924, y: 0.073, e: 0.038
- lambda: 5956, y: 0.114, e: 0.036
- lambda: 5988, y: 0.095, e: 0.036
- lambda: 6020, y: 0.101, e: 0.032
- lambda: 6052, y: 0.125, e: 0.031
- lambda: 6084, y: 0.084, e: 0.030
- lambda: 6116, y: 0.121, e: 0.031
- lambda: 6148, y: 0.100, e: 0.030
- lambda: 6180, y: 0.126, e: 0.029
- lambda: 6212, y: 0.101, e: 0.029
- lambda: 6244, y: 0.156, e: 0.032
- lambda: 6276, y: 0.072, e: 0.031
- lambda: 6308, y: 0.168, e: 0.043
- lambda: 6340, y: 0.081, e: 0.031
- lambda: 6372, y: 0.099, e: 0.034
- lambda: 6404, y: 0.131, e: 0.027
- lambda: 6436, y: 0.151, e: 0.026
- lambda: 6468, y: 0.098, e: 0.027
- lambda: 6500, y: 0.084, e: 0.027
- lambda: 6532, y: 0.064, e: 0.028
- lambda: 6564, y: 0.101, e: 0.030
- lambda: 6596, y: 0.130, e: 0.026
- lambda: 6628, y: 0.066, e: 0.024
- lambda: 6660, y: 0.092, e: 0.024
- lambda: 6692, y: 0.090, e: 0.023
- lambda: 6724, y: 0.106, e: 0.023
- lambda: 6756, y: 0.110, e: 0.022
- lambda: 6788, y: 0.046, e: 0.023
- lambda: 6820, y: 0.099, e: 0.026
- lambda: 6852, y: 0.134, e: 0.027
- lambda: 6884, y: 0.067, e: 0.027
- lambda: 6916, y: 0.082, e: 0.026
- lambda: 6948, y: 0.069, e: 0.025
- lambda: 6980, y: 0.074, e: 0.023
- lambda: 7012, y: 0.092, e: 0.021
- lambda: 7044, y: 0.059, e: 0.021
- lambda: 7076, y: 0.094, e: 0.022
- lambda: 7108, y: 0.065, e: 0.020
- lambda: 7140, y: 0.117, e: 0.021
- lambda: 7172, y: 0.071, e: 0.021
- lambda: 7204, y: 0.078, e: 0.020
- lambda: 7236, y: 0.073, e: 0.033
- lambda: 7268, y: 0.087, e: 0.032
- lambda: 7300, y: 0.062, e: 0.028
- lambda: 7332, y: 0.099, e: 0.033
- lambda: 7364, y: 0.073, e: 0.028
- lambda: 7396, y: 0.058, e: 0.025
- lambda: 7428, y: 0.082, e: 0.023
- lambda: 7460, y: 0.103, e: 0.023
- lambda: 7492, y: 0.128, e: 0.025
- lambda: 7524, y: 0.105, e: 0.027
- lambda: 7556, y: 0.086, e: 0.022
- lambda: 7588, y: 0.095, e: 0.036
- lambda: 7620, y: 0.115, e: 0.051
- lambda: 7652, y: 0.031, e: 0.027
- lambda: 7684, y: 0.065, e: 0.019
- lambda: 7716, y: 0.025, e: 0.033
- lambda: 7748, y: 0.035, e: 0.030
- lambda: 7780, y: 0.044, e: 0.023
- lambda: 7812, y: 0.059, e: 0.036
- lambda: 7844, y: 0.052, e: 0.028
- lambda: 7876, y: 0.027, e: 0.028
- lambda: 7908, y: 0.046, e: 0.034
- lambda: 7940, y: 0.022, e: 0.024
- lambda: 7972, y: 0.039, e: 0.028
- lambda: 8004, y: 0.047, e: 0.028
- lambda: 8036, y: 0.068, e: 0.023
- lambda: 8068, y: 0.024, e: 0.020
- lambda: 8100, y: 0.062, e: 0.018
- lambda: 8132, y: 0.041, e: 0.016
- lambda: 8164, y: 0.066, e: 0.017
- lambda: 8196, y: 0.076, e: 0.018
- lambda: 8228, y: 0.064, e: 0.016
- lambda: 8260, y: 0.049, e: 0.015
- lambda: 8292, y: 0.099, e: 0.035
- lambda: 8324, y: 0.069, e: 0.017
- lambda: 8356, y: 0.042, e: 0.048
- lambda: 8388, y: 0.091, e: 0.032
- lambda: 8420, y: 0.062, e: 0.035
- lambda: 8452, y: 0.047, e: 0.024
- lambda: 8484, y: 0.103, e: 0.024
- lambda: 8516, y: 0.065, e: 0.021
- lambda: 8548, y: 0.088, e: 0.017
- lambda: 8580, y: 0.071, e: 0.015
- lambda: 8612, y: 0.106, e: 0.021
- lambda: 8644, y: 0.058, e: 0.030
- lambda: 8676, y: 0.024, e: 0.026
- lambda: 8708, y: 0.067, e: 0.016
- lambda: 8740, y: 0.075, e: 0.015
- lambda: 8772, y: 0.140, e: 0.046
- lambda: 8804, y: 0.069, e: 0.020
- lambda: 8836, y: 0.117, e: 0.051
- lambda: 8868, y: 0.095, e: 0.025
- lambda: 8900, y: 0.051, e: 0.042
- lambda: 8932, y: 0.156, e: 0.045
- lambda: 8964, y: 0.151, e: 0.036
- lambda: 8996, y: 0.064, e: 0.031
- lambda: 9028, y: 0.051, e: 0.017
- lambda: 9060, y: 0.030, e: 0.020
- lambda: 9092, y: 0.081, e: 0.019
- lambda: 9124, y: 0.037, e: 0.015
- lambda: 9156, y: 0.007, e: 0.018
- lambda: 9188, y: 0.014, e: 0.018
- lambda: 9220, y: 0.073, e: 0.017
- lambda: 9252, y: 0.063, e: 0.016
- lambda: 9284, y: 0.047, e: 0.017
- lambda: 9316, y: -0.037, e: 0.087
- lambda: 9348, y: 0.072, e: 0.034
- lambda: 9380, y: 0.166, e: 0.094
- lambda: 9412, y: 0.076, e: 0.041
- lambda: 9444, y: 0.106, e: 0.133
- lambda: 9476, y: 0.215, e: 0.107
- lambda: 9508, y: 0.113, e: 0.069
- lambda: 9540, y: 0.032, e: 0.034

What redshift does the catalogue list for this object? 1.368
